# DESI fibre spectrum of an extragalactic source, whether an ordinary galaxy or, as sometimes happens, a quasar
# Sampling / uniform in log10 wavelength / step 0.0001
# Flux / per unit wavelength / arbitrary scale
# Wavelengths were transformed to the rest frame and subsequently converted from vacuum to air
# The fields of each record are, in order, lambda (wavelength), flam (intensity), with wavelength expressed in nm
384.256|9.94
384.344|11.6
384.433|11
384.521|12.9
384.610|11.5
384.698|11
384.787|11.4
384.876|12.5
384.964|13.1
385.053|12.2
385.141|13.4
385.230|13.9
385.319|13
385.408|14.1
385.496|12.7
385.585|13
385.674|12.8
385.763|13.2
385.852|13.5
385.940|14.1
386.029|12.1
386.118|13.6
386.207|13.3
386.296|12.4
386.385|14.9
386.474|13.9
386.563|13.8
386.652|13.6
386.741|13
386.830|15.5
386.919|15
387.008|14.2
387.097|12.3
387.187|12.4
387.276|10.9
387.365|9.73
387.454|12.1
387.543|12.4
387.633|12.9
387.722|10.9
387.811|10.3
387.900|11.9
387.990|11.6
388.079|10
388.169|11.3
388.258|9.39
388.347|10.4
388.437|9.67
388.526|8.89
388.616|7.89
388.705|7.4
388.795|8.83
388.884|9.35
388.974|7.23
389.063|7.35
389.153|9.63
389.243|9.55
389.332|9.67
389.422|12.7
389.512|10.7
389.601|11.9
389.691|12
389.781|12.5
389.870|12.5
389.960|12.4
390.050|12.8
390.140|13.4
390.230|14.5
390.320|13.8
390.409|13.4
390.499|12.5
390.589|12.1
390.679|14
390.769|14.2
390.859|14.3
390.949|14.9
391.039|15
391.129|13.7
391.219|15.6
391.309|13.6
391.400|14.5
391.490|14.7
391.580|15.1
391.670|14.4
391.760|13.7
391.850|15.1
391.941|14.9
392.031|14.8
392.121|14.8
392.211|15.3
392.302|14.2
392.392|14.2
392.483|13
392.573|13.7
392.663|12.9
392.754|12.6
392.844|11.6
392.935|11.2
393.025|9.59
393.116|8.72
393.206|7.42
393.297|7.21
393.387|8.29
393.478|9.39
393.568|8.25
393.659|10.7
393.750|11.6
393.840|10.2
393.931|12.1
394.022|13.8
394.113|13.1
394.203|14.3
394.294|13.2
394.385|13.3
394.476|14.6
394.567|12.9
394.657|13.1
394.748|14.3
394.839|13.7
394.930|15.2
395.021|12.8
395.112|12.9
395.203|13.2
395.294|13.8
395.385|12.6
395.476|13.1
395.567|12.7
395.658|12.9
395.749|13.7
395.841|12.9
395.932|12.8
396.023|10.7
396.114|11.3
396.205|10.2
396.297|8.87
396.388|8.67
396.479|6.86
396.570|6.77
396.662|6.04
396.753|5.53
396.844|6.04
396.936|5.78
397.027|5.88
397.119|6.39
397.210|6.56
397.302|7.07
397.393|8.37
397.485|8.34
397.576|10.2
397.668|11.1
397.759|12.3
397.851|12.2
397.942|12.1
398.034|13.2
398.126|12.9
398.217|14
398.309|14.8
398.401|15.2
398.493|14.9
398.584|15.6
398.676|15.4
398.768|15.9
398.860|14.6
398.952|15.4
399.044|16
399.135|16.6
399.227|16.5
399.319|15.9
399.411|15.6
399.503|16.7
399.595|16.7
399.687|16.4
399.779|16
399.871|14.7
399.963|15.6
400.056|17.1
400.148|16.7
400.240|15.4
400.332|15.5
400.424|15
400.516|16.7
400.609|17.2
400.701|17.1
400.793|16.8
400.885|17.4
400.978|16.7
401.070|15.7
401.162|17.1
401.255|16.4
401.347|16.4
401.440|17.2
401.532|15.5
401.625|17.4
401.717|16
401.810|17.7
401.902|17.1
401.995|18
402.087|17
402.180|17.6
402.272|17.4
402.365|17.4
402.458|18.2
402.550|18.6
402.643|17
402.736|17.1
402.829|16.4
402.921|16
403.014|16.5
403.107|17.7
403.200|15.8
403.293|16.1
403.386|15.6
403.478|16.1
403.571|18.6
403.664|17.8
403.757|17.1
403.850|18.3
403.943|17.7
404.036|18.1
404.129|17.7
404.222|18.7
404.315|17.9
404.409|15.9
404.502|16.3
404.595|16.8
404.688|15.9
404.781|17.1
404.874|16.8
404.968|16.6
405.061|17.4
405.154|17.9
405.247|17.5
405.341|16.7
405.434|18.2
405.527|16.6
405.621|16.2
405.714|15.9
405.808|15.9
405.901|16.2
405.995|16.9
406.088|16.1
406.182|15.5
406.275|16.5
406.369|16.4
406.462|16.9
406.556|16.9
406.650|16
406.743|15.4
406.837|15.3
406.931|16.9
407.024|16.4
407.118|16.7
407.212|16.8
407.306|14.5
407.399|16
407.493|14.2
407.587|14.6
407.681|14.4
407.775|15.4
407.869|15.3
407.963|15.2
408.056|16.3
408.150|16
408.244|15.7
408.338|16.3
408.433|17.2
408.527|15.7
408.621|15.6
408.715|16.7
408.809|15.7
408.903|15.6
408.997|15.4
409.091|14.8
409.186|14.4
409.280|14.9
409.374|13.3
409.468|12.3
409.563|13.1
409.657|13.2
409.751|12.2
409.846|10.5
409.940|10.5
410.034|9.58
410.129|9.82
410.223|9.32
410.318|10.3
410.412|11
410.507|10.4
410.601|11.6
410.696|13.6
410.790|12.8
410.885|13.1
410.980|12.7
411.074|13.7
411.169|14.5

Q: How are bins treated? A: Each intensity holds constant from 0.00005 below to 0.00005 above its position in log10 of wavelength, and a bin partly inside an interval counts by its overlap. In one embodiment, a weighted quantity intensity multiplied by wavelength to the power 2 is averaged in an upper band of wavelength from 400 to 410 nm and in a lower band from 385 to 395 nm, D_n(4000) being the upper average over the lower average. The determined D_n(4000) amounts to 1.4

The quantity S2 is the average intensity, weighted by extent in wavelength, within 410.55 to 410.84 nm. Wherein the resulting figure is 12.6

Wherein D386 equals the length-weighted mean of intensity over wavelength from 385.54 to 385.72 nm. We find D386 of 12.9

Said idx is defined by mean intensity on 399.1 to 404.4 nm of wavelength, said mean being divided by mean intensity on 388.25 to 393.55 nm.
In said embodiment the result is 1.40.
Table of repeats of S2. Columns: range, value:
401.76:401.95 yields 17.3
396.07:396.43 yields 9.76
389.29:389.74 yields 11.4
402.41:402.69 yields 17.9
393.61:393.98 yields 11.1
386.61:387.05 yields 14.3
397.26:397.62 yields 8.51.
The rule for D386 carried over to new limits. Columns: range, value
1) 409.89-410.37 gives 9.93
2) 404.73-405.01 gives 16.8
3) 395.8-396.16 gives 11.9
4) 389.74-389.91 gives 12.6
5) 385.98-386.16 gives 12.9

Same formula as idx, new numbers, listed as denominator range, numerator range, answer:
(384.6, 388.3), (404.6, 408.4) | 1.29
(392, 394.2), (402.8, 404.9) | 1.46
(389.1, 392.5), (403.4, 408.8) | 1.23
